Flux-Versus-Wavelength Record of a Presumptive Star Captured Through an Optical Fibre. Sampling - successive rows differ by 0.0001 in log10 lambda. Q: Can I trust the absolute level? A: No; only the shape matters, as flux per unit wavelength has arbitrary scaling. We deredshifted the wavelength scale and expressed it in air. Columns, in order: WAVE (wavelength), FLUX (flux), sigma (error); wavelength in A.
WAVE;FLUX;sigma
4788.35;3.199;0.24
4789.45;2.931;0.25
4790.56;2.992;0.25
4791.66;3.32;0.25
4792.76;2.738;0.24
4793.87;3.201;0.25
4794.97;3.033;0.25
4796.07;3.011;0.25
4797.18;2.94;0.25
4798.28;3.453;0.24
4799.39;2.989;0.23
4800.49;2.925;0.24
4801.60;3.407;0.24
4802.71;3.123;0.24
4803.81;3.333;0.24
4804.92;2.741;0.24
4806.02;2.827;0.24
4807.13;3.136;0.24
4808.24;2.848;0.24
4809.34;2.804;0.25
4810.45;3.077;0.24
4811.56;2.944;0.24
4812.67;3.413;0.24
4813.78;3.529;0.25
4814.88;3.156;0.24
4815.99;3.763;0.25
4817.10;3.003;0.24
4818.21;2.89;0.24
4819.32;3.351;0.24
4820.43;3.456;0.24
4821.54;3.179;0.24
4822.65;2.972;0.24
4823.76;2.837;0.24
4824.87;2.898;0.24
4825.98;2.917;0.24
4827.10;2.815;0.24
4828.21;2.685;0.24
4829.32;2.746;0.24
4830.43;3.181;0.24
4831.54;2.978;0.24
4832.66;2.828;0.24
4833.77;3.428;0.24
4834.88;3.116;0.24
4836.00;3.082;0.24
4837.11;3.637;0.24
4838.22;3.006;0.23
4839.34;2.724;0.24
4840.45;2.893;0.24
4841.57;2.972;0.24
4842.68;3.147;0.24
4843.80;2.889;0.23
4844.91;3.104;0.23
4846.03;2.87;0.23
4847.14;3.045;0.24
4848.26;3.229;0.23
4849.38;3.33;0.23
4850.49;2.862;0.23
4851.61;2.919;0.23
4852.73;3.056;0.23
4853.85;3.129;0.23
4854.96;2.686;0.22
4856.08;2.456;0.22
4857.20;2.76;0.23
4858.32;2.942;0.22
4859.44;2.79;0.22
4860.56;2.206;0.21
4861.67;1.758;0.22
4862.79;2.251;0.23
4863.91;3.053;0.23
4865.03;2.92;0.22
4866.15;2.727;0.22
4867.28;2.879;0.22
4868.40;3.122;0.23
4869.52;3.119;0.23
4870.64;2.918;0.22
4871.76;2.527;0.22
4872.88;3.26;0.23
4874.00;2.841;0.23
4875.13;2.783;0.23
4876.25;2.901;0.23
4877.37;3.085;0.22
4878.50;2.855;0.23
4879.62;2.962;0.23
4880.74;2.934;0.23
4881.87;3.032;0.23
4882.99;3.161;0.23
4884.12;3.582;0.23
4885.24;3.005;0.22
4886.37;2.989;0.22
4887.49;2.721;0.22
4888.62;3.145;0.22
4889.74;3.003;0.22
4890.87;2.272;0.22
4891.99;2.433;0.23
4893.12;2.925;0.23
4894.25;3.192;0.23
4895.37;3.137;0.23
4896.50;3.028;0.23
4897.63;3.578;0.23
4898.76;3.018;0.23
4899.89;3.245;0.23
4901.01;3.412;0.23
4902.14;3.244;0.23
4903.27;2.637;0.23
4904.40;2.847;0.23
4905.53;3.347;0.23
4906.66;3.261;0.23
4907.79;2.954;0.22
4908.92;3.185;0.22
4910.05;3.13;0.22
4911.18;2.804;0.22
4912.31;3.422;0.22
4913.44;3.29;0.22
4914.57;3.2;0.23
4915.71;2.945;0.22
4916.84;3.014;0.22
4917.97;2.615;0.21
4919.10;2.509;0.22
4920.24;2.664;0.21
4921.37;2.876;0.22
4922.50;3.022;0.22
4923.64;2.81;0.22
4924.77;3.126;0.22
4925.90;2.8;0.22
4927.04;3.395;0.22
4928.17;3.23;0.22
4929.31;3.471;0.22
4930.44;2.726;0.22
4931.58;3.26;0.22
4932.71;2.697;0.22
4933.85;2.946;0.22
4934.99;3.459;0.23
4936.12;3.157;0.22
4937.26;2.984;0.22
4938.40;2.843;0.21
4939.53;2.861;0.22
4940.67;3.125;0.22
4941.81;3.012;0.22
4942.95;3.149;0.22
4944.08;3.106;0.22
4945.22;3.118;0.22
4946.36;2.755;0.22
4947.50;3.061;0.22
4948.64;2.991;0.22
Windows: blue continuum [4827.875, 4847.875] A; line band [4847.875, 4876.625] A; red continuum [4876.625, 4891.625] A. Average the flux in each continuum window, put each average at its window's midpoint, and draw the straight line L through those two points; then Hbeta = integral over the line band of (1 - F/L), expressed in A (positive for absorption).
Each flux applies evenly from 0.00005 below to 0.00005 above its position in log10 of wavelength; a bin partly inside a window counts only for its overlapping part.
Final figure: 1.69 A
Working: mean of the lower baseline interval 3.02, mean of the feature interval 2.82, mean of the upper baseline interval 2.97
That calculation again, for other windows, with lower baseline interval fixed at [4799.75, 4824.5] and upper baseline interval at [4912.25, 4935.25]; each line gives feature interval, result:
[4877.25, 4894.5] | 0.6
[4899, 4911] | -0.3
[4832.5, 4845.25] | 0.1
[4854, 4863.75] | 1.7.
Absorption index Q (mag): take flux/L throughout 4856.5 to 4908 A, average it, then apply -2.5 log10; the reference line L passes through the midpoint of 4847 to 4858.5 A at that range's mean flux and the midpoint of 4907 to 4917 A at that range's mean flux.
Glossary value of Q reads 0.04 mag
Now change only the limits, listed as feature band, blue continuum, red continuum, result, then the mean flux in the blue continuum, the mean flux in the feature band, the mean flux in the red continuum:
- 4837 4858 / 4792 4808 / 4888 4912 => 0.03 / 3.06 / 2.97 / 3.04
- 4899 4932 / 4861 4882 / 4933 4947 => -0.03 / 2.83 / 3.05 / 3.04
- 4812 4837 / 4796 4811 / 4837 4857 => -0.03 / 3.04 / 3.11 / 2.98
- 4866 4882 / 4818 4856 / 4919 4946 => 0.03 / 3.02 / 2.93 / 3.02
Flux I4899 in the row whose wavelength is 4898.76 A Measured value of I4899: 3.018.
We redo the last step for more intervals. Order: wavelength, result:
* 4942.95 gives 3.149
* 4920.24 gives 2.664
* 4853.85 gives 3.129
